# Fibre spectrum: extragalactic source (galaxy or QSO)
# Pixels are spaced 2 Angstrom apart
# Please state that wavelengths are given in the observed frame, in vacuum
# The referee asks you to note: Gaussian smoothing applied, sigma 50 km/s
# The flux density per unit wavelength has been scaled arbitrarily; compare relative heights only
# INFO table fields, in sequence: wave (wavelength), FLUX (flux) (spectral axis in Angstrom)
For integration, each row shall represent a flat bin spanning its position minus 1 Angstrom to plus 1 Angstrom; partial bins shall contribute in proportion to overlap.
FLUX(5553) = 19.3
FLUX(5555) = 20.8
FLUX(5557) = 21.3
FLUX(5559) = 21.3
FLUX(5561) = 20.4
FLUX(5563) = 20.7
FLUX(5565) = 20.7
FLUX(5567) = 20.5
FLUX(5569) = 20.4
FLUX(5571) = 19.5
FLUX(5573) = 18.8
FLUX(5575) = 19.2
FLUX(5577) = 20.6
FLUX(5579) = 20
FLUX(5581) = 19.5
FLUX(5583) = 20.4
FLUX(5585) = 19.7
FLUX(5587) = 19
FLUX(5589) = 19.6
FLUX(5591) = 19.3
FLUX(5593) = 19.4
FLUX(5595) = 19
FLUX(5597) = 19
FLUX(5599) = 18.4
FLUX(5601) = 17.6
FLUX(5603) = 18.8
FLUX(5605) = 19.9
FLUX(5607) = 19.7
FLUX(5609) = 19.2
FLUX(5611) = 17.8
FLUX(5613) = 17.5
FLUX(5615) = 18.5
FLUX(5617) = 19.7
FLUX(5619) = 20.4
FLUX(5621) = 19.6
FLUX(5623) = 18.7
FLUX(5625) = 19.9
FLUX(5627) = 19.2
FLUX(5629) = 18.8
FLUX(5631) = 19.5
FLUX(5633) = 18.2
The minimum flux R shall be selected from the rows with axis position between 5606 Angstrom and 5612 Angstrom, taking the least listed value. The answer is 17.8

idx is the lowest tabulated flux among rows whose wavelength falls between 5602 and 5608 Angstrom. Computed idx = 18.8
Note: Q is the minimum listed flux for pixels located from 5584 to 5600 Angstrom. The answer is 18.4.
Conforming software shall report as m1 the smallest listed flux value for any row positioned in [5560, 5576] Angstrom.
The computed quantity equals 18.8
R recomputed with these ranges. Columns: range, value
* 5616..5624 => 18.7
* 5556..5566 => 20.4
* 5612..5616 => 17.5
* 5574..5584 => 19.2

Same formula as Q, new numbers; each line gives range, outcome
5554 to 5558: 20.8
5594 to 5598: 19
